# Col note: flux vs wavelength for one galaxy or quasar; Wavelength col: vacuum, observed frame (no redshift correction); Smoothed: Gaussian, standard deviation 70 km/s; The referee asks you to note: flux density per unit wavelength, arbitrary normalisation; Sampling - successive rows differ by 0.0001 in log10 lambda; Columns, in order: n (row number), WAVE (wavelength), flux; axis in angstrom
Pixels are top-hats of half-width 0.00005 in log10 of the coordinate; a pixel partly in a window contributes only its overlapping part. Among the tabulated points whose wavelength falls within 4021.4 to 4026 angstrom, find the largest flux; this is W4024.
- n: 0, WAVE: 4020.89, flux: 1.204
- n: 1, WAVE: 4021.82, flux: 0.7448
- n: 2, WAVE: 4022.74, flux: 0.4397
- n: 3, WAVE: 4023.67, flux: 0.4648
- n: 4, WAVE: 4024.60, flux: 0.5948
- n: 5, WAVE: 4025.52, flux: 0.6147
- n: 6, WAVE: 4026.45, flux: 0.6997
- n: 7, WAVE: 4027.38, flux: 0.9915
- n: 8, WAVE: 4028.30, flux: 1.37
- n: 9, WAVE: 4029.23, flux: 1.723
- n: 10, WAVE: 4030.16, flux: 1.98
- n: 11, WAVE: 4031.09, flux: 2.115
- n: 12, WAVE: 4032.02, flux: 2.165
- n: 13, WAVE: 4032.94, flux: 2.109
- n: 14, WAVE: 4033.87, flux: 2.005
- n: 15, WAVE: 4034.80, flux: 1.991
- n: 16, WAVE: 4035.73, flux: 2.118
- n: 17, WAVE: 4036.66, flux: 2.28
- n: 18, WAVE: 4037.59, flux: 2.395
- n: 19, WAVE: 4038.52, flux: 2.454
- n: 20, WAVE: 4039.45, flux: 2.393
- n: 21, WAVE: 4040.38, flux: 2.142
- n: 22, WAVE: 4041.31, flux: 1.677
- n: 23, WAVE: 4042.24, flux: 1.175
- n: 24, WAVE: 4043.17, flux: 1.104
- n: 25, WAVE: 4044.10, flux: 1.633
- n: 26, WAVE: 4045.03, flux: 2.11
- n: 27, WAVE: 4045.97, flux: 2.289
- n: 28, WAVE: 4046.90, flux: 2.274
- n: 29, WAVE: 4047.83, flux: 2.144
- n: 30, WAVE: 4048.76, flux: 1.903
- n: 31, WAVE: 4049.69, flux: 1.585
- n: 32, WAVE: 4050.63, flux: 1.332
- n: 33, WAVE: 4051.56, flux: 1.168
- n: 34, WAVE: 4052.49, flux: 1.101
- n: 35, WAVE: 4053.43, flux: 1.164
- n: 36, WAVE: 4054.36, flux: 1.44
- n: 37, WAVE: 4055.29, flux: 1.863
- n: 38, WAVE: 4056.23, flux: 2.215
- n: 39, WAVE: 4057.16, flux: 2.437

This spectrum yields 0.7448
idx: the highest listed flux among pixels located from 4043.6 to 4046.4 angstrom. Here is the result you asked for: 2.289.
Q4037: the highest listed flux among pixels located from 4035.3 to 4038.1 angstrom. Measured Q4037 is 2.395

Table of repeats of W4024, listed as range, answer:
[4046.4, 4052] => 2.274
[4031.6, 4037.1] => 2.28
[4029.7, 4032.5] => 2.165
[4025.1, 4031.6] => 2.115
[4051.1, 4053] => 1.168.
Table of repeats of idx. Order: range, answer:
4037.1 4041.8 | 2.454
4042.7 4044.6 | 1.633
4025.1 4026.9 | 0.6997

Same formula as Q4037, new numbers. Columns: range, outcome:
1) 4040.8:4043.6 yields 1.677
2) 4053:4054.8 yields 1.44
